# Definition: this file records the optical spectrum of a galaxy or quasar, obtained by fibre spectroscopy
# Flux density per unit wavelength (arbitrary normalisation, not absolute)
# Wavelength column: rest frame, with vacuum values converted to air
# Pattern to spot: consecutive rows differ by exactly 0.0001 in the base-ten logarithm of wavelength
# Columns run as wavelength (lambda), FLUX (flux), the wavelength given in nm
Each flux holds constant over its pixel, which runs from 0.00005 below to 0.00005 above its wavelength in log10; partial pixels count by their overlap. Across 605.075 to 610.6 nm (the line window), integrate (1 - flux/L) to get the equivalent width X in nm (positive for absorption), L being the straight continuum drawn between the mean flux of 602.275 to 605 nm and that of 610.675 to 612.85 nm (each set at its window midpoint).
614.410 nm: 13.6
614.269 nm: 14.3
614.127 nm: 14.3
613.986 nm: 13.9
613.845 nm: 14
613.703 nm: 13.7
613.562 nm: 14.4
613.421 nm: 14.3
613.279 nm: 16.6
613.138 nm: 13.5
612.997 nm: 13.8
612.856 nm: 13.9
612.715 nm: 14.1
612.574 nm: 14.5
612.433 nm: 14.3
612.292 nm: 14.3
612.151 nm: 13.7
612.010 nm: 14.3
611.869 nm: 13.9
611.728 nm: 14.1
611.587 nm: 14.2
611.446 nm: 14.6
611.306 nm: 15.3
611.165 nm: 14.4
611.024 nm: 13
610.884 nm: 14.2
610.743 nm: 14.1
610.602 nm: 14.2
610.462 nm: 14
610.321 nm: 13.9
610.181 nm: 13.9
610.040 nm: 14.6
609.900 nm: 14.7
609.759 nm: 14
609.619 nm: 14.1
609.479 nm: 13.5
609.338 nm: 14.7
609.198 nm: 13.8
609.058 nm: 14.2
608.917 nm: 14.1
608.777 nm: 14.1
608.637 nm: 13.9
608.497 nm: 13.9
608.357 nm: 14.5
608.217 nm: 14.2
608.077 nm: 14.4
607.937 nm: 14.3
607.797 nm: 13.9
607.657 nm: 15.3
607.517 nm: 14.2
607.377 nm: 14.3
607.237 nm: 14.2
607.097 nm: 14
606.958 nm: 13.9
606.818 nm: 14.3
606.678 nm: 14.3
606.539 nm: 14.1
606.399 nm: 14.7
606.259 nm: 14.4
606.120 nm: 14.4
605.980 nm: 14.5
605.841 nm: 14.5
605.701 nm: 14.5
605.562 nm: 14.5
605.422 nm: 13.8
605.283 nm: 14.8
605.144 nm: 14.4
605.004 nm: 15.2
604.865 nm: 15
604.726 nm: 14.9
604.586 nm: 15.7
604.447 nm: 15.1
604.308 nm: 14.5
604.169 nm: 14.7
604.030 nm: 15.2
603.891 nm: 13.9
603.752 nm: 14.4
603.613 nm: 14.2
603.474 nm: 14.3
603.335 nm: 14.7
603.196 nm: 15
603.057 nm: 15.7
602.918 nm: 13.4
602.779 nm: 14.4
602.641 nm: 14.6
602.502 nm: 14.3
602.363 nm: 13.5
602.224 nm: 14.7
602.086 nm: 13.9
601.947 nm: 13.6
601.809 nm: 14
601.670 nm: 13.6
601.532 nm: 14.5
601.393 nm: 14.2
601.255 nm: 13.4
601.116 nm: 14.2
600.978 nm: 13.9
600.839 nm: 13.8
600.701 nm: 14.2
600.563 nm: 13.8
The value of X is 0.06 nm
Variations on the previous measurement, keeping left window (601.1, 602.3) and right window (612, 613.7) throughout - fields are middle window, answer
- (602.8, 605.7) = -0.123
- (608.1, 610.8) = 0.013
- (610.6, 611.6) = -0.001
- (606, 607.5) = -0.014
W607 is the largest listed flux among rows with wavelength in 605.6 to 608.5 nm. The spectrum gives 15.3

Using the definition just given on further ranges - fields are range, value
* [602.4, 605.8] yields 15.7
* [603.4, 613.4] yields 16.6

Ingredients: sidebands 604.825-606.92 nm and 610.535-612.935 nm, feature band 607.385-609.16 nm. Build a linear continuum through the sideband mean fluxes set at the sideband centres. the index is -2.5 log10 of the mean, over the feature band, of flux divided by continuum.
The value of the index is 0.01 mag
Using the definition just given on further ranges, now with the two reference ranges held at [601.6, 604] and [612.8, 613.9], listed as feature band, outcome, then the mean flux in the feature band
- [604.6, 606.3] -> -0.03 mag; 14.6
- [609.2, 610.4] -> 0.01 mag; 14.1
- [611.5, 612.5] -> 0.01 mag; 14.1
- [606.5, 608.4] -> 0.00 mag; 14.3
